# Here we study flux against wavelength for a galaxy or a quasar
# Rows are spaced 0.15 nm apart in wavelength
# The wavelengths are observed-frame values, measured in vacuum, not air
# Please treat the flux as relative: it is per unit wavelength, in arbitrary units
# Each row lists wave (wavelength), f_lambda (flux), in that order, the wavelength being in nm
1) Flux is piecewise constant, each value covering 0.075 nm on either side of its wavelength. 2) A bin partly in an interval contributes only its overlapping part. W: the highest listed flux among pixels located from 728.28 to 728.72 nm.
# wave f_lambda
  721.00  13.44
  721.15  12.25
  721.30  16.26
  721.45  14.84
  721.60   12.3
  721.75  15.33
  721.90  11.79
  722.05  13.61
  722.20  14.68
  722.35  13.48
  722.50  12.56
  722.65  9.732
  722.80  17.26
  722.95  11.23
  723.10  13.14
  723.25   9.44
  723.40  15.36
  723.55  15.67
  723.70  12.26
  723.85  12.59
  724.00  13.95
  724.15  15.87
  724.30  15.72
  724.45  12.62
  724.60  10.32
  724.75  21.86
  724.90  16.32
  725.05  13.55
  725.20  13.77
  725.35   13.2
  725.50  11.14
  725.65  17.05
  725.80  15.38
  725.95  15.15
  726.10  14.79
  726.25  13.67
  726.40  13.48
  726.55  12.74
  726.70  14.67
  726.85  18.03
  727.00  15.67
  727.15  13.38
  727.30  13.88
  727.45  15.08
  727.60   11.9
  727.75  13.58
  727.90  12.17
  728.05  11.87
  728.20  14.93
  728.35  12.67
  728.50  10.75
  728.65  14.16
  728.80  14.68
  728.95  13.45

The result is 14.16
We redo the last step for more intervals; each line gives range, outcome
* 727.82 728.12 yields 12.17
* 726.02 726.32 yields 14.79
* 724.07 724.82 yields 21.86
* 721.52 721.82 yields 15.33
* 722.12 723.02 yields 17.26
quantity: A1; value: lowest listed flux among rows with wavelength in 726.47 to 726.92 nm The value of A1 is 12.74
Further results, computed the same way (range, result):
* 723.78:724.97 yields 10.32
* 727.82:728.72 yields 10.75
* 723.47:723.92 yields 12.26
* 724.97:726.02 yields 11.14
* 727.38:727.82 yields 11.9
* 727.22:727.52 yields 13.88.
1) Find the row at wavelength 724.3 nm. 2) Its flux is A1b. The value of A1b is 15.72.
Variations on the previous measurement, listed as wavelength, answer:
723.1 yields 13.14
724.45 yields 12.62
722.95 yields 11.23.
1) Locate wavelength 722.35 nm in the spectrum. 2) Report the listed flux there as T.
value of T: 13.48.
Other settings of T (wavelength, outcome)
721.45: 14.84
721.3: 16.26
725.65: 17.05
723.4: 15.36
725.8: 15.38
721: 13.44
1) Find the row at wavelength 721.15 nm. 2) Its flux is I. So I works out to 12.25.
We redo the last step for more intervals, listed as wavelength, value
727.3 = 13.88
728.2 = 14.93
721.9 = 11.79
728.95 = 13.45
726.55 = 12.74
